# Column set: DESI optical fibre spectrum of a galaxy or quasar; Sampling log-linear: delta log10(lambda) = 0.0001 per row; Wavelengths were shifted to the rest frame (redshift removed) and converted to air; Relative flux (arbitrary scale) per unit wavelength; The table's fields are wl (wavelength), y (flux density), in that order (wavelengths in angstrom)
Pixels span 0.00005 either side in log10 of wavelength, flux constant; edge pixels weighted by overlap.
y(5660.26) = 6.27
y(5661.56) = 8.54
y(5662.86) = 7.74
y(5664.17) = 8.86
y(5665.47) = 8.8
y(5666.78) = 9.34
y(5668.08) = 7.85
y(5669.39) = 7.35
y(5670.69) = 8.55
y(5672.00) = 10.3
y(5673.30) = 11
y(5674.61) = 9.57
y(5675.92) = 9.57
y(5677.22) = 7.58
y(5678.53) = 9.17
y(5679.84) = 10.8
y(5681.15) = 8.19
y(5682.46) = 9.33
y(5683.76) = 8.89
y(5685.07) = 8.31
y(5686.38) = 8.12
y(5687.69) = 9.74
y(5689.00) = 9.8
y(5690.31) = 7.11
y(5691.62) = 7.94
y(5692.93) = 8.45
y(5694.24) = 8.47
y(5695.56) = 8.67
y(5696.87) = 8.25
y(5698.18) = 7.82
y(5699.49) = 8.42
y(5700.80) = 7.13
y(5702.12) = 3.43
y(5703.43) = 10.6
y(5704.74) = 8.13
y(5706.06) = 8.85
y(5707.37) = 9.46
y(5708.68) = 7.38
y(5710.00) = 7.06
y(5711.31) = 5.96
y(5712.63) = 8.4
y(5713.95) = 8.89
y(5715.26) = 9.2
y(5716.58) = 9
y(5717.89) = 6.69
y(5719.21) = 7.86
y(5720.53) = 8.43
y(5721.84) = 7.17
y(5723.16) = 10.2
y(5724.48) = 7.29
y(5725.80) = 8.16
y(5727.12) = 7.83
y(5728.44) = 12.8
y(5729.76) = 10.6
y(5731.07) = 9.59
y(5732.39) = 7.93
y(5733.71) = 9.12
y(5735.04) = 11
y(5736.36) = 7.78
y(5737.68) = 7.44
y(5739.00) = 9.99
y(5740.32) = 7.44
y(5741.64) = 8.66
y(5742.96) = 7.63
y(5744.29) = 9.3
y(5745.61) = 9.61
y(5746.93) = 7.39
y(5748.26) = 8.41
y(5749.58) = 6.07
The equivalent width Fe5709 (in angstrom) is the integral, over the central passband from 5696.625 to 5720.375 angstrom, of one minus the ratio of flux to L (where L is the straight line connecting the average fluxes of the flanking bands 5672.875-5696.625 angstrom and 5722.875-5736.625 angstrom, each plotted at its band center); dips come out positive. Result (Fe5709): 3.1 angstrom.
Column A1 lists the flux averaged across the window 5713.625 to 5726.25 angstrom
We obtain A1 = 8.28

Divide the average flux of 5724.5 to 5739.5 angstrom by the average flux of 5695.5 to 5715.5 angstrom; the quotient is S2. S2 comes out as 1.2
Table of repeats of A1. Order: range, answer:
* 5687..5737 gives 8.44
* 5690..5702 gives 7.85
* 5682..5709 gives 8.31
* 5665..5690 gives 9.04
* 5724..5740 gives 9.11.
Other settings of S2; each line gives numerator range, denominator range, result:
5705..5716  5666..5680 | 0.89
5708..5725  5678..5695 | 0.91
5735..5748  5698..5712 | 1.11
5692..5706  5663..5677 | 0.88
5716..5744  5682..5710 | 1.05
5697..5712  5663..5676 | 0.85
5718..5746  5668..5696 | 0.99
